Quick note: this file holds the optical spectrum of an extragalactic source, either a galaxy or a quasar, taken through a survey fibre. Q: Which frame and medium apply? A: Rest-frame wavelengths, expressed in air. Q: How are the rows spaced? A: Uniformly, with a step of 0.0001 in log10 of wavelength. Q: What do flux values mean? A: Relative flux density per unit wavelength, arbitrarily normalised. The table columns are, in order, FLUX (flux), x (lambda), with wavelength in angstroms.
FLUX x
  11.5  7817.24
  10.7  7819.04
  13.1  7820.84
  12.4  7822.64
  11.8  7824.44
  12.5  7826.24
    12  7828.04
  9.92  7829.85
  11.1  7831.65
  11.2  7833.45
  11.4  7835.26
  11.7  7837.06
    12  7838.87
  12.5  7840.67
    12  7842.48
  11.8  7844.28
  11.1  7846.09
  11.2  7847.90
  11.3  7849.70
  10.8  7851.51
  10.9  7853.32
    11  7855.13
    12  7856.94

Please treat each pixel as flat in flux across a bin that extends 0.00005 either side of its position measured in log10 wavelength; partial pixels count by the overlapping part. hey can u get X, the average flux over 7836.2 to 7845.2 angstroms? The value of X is 12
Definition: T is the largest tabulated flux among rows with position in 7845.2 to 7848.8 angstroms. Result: 11.2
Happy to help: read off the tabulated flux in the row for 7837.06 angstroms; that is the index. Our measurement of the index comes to 11.7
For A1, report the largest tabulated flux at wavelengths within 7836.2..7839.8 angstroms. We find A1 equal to 12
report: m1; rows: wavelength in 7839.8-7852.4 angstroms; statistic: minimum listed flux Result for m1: 10.8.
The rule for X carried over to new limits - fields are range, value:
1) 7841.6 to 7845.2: 11.9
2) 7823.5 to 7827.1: 12.2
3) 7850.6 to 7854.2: 10.8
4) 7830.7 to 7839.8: 11.5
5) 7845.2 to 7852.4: 11.1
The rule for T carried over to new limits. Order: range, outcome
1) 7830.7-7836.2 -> 11.4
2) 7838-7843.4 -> 12.5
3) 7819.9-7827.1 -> 13.1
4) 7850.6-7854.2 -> 10.9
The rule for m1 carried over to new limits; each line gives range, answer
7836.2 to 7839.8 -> 11.7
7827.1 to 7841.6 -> 9.92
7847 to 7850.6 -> 11.2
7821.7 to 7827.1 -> 11.8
